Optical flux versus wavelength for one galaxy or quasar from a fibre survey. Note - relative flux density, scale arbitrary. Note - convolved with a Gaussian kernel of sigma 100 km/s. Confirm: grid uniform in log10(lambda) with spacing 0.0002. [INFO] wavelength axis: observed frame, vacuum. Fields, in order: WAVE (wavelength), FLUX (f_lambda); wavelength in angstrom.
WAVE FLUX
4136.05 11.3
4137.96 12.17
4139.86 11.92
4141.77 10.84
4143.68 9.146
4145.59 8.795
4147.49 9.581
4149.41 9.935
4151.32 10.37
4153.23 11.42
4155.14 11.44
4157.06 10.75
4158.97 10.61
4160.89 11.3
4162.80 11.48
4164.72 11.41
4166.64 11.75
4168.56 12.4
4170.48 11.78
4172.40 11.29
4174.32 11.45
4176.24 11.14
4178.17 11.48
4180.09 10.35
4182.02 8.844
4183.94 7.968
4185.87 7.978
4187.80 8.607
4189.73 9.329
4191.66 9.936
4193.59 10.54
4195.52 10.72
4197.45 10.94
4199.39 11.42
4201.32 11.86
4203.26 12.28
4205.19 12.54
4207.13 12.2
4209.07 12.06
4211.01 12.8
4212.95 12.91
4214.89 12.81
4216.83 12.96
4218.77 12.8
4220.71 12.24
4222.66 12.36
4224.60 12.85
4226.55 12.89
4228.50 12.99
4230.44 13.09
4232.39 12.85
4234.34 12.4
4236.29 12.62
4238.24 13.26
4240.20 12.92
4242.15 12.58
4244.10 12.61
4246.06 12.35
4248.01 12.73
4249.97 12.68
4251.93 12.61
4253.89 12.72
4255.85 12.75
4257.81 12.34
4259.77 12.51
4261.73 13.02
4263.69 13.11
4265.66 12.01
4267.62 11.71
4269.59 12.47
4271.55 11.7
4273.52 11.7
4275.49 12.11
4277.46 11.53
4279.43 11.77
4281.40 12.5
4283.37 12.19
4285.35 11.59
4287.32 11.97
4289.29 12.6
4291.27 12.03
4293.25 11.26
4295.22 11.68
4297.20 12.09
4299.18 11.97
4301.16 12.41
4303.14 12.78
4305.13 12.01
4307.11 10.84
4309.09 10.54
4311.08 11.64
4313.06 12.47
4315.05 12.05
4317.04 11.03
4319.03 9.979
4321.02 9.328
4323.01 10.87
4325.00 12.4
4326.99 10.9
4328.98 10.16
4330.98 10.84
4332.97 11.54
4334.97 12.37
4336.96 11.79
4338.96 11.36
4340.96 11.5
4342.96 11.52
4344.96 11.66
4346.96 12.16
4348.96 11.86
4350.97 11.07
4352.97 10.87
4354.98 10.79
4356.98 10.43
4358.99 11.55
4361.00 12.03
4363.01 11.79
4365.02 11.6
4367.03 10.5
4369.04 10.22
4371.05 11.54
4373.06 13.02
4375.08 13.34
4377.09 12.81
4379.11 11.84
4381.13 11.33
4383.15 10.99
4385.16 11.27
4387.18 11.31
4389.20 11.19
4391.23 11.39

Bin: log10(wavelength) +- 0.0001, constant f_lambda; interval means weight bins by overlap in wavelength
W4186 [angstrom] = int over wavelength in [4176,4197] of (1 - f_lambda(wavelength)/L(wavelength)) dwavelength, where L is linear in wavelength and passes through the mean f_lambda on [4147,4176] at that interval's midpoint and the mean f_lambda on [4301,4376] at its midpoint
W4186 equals 2.8 angstrom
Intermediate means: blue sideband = 11.2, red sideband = 11.4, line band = 9.7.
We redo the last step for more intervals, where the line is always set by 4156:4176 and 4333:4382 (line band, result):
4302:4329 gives 0.74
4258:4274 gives -1.08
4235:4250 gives -1.59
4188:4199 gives 1.16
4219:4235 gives -1.73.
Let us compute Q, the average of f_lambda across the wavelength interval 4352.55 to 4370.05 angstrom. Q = 11.1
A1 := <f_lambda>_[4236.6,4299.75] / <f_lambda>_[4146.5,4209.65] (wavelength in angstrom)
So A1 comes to 1.14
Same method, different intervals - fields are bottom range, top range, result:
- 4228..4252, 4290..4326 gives 0.90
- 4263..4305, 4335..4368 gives 0.95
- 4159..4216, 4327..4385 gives 1.04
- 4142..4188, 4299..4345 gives 1.09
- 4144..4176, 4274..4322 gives 1.07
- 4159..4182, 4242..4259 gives 1.11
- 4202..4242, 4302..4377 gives 0.90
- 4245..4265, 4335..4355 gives 0.91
